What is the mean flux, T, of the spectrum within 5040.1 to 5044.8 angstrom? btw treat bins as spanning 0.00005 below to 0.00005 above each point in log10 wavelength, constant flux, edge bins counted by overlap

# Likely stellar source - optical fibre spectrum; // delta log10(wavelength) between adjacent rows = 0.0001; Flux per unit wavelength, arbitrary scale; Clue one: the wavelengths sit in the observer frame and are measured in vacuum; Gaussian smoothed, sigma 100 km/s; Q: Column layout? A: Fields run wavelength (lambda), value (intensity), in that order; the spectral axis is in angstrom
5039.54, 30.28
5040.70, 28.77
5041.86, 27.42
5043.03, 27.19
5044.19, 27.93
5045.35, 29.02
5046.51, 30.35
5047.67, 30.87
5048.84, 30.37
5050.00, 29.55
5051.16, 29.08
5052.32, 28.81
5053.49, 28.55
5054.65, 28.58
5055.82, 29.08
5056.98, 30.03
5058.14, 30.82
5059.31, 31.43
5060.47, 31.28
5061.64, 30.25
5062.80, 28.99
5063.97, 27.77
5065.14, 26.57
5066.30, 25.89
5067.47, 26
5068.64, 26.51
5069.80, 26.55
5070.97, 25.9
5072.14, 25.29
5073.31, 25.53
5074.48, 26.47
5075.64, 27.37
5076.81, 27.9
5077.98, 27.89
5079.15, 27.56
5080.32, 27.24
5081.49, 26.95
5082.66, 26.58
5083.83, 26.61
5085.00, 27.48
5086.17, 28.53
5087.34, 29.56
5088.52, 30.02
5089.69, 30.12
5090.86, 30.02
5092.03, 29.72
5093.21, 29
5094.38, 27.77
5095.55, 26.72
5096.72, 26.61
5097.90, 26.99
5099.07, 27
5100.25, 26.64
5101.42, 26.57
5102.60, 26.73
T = 27.8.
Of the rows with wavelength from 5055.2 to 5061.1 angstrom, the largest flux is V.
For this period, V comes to 31.43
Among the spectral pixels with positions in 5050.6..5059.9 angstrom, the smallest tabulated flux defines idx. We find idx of 28.55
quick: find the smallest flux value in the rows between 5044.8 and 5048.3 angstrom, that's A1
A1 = 29.02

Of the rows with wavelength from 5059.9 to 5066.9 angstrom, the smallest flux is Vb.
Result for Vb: 25.89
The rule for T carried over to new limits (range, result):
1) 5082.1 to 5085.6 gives 26.9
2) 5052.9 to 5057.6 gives 29.1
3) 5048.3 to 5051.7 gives 29.7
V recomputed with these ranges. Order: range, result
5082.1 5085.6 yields 27.48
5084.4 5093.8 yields 30.12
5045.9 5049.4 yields 30.87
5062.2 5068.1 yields 28.99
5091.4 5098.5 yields 29.72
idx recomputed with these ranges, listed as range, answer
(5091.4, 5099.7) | 26.61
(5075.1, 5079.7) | 27.37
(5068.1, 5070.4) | 26.51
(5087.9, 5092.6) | 29.72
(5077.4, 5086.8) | 26.58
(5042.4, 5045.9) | 27.19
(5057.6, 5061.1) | 30.82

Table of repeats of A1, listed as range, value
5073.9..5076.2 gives 26.47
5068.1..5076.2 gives 25.29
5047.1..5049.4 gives 30.37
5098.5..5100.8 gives 26.64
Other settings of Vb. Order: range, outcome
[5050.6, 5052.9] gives 28.81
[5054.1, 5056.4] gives 28.58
